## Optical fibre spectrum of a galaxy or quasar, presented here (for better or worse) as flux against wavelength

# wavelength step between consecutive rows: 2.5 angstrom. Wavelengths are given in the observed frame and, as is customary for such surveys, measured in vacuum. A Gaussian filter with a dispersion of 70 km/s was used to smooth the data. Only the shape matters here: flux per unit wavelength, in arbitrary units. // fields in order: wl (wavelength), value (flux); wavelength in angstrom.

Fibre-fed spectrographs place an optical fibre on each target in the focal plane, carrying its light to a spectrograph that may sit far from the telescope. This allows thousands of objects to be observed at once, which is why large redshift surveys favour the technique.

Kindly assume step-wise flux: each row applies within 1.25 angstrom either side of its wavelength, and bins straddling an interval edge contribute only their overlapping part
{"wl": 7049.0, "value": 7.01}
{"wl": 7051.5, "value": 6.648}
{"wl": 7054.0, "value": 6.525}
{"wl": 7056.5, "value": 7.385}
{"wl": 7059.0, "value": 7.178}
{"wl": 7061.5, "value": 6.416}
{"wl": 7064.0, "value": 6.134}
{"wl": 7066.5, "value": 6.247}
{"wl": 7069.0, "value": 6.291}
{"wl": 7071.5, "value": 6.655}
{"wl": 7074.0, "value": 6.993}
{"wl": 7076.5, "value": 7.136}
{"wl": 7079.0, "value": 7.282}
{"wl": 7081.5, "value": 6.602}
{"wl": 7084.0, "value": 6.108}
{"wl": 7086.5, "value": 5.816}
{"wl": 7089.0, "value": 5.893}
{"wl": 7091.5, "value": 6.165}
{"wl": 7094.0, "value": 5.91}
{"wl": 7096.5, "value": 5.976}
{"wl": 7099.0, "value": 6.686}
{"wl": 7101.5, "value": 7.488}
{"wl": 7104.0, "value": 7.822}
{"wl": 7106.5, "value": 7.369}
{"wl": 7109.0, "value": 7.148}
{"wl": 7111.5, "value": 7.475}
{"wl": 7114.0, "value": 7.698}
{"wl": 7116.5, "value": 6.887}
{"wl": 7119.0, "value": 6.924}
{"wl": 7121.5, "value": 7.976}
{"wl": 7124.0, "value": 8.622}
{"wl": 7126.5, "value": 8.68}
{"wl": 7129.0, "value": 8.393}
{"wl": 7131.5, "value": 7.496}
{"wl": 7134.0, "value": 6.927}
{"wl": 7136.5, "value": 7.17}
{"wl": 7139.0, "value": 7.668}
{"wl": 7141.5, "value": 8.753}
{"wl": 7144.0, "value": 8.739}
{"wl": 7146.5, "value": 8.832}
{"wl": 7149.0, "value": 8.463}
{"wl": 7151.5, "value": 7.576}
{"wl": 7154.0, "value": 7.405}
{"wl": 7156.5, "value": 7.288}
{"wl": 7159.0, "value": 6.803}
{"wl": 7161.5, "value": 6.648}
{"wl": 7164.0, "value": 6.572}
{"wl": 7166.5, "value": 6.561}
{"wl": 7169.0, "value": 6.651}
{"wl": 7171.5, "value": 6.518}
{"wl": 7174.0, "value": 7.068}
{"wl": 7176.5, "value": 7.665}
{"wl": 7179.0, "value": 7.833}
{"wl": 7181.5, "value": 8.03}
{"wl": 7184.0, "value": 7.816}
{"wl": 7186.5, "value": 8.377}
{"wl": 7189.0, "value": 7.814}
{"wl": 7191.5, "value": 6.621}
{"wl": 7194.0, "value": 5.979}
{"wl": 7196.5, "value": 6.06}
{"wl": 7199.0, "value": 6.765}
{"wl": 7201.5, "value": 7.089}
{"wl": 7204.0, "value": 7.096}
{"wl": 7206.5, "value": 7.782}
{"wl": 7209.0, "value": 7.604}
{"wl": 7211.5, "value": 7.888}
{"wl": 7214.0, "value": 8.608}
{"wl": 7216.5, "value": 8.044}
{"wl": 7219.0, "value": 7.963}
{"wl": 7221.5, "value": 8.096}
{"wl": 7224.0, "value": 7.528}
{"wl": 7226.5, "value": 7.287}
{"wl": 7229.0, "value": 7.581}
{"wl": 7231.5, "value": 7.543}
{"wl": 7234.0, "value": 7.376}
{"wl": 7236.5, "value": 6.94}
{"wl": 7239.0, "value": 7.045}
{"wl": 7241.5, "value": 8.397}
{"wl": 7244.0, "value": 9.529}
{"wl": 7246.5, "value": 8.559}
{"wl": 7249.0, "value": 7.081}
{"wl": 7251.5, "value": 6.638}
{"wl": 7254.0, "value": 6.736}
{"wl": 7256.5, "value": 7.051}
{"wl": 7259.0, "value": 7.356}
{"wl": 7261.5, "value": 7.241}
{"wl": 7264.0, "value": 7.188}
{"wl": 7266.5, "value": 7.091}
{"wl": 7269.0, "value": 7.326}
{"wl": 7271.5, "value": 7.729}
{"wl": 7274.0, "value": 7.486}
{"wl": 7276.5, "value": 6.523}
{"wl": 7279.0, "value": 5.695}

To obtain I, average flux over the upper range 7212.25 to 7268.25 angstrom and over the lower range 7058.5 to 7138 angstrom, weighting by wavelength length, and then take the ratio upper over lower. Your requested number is 1.09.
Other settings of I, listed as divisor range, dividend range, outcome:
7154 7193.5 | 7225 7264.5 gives 1.04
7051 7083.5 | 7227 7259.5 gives 1.12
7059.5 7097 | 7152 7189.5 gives 1.14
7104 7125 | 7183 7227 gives 0.99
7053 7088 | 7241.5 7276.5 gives 1.13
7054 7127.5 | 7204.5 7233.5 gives 1.13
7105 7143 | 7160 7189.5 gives 0.95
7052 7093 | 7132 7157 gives 1.20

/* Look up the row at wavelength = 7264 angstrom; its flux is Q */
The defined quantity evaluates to 7.188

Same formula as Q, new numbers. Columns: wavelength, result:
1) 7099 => 6.686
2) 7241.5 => 8.397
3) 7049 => 7.01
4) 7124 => 8.622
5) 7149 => 8.463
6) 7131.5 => 7.496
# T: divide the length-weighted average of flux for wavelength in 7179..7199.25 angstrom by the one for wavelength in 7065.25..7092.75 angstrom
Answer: 1.12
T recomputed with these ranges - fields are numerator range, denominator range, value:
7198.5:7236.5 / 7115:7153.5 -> 0.96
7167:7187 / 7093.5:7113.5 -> 1.05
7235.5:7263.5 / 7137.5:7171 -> 1.00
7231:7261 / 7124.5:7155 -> 0.94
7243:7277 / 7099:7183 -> 0.98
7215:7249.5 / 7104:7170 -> 1.03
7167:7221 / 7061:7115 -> 1.10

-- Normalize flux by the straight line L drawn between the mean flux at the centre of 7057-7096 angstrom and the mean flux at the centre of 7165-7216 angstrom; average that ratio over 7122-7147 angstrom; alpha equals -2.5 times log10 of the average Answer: -0.18 mag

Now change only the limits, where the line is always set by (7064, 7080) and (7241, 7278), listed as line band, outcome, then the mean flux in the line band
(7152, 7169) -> 0.02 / 6.89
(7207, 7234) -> -0.07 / 7.79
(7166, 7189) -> -0.05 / 7.44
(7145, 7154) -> -0.17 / 8.18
